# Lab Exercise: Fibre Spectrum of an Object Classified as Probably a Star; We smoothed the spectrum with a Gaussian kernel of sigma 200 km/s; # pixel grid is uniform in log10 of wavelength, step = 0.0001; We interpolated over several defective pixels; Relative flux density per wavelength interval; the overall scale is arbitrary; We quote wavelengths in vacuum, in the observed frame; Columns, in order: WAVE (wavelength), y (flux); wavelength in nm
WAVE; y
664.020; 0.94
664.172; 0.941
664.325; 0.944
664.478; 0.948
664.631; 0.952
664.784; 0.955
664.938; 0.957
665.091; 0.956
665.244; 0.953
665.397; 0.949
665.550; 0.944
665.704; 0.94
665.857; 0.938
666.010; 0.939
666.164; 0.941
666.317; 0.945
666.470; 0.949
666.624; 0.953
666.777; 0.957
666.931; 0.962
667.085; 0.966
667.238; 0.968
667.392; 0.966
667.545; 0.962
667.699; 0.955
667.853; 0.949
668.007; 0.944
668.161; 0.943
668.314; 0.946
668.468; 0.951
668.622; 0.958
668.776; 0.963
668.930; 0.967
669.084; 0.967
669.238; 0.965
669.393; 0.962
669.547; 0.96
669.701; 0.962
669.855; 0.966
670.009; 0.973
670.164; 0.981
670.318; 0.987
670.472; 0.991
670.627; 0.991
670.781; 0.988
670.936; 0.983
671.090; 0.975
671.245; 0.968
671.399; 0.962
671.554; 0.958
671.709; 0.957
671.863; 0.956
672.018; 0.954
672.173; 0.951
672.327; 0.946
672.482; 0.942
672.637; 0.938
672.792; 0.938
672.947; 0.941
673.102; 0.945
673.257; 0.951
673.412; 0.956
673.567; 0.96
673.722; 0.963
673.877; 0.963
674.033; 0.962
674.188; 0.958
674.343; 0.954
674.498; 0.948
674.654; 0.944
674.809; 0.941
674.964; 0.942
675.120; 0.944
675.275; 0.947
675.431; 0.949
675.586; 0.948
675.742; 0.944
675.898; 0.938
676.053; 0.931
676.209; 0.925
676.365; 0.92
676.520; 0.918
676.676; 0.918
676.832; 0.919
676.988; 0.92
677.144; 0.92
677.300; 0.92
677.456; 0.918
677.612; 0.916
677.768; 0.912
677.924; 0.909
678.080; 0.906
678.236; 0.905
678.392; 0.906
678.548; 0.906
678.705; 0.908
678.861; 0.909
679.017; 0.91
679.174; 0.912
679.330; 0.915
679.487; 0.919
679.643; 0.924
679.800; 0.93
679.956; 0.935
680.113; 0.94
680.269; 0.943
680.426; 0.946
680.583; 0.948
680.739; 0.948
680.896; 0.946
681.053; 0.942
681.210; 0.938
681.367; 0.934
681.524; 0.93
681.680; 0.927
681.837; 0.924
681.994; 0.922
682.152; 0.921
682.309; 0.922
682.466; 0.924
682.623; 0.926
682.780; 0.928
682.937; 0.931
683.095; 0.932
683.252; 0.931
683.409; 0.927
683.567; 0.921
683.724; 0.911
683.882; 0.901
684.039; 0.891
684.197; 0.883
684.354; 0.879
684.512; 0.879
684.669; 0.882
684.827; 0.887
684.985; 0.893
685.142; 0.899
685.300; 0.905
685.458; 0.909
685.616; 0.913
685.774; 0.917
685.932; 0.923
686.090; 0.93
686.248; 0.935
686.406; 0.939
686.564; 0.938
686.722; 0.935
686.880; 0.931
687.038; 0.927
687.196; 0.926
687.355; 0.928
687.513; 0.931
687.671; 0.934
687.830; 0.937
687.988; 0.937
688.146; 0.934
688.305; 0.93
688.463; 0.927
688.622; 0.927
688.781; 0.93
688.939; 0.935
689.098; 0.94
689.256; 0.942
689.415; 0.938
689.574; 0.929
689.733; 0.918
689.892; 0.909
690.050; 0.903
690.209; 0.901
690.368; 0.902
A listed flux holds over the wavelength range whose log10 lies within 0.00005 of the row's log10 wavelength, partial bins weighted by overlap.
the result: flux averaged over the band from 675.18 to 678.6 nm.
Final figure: 0.923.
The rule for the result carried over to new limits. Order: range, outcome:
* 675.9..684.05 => 0.923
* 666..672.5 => 0.962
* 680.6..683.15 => 0.931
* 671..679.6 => 0.936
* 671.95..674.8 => 0.951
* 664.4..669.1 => 0.953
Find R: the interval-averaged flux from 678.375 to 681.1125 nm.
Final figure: 0.927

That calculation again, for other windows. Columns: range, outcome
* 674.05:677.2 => 0.937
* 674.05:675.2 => 0.949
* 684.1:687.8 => 0.914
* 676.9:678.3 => 0.914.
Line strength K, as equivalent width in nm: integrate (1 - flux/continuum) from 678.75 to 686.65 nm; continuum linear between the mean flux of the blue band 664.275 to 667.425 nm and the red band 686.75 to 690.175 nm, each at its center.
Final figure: 0.12 nm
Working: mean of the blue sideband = 0.951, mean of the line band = 0.92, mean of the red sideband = 0.929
